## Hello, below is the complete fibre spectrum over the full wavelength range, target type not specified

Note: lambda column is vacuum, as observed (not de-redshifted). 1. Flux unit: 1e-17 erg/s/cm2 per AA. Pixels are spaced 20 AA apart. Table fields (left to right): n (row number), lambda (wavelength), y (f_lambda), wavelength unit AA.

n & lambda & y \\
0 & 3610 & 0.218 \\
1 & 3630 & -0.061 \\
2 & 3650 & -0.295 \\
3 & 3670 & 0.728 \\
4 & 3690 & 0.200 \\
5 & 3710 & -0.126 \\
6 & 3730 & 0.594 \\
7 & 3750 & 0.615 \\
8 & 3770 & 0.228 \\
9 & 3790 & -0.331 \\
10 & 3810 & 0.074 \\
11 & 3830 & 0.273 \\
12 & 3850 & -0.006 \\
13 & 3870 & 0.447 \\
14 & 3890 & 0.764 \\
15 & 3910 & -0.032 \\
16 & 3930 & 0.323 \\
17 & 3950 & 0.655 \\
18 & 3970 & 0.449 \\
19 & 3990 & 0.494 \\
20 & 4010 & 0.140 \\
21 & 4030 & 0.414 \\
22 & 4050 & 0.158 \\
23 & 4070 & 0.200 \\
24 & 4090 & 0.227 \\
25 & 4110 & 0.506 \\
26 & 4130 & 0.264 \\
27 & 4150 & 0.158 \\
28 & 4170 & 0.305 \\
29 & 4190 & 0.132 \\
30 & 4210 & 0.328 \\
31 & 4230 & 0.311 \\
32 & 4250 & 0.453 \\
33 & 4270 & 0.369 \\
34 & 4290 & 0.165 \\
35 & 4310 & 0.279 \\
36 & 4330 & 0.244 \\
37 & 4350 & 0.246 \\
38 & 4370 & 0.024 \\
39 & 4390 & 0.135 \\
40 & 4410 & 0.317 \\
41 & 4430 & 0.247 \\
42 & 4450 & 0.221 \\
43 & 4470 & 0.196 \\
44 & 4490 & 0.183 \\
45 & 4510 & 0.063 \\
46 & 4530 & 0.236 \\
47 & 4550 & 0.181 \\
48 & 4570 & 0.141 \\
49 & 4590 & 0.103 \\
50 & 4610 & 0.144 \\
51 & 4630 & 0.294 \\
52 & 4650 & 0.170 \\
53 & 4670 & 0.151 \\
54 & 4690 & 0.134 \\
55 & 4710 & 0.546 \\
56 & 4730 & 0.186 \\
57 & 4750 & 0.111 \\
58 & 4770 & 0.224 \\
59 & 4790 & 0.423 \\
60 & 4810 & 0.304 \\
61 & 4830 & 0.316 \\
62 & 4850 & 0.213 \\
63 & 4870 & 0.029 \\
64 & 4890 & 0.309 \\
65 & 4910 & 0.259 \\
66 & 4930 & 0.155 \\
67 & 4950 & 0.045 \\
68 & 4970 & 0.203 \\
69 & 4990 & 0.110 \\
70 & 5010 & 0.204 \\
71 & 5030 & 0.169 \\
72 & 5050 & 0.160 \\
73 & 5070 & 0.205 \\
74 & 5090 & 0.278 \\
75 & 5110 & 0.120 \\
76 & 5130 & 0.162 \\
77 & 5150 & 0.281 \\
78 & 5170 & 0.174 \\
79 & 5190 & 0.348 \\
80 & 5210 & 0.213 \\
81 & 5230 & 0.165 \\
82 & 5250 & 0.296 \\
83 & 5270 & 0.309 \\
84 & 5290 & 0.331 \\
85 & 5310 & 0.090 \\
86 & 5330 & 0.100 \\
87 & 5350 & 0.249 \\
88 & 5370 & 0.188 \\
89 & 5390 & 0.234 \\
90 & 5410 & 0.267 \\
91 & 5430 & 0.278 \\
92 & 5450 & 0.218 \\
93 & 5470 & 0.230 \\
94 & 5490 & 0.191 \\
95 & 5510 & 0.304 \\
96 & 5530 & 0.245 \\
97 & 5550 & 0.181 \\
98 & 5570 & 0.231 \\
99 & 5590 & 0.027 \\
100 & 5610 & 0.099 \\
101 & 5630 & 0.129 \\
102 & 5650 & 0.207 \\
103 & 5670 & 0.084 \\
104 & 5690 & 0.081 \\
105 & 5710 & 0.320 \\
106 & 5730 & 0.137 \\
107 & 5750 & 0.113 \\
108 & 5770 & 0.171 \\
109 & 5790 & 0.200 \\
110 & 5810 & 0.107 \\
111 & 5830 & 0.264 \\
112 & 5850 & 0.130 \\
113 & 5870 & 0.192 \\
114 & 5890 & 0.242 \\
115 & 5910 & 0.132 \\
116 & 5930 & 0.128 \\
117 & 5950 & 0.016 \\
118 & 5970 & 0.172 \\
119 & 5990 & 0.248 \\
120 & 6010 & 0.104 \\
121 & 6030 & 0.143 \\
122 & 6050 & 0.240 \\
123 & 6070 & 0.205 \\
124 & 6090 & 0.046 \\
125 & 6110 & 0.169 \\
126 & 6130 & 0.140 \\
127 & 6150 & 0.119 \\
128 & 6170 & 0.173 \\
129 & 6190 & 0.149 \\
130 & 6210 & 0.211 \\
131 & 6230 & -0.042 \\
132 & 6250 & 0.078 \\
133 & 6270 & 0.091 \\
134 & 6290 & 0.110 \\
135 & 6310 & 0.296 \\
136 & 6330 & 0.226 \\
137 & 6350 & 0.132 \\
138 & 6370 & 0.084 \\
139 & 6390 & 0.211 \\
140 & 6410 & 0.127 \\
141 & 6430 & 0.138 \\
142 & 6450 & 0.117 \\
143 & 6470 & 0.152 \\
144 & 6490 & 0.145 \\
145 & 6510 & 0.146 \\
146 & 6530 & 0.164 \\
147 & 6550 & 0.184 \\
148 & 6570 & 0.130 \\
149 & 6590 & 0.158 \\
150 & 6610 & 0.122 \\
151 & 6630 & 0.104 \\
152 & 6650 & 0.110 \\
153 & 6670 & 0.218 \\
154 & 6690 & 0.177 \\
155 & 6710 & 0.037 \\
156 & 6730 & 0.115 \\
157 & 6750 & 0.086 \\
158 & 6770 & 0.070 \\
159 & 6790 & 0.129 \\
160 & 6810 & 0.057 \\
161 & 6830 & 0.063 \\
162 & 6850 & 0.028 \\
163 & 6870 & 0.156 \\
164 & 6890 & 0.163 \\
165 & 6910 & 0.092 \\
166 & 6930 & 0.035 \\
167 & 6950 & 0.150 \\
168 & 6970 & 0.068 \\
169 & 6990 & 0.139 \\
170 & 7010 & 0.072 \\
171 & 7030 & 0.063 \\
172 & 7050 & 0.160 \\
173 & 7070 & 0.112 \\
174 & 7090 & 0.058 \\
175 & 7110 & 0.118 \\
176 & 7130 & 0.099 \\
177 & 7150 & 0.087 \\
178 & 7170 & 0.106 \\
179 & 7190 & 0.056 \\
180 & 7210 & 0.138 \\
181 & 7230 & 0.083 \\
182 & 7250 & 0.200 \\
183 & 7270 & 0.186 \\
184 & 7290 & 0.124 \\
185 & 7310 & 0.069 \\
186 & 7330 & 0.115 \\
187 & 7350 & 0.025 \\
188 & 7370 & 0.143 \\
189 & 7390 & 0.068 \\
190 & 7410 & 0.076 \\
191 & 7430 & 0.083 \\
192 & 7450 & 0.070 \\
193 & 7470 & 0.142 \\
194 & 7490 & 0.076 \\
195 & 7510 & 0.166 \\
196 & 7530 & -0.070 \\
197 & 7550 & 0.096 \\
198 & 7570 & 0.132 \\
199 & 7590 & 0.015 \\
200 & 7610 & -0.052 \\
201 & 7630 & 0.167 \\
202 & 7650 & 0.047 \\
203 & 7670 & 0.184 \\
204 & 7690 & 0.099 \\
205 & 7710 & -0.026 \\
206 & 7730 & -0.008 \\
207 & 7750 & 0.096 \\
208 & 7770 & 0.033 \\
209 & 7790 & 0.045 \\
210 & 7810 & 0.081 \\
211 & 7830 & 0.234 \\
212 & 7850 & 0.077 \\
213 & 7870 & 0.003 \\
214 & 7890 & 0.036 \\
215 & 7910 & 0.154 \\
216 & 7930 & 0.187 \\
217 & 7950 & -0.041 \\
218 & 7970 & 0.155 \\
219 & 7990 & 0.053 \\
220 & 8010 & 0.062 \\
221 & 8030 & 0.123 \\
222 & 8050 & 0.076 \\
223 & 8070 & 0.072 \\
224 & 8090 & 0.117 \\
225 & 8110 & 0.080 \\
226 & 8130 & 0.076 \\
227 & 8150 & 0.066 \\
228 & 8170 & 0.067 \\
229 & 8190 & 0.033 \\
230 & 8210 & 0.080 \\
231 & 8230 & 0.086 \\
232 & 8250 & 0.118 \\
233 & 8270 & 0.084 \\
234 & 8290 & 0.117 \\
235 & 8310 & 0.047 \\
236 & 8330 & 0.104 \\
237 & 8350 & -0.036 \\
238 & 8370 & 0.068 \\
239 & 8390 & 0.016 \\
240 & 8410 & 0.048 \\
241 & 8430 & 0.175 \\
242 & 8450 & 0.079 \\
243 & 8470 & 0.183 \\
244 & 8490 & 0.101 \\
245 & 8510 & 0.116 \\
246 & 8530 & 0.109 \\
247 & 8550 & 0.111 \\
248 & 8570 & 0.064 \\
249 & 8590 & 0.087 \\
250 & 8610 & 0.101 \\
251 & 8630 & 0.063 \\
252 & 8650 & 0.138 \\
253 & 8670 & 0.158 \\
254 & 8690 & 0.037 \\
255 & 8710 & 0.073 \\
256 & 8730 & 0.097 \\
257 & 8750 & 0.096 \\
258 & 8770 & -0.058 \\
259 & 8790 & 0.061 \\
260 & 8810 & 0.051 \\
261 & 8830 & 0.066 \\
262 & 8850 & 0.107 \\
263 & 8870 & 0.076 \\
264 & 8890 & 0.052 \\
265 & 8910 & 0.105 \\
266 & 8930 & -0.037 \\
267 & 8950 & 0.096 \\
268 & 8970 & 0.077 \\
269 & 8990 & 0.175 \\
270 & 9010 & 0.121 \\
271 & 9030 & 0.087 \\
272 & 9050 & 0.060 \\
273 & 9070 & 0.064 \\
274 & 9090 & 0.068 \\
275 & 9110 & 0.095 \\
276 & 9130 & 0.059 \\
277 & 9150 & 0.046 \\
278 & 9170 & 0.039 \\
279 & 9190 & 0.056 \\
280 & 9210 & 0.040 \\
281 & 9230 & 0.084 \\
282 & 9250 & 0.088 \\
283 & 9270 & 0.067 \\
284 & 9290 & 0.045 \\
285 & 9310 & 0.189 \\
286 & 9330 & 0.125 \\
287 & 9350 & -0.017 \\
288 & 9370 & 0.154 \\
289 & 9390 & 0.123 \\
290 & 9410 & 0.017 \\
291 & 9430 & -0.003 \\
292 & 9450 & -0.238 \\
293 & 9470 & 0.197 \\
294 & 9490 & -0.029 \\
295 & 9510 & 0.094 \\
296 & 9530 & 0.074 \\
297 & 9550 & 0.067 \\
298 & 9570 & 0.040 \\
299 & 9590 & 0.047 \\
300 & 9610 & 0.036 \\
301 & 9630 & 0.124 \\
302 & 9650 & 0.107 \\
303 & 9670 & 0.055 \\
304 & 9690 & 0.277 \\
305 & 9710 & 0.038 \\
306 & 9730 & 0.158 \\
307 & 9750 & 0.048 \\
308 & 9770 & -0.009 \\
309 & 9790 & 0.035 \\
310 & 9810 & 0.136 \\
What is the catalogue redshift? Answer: 0.588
